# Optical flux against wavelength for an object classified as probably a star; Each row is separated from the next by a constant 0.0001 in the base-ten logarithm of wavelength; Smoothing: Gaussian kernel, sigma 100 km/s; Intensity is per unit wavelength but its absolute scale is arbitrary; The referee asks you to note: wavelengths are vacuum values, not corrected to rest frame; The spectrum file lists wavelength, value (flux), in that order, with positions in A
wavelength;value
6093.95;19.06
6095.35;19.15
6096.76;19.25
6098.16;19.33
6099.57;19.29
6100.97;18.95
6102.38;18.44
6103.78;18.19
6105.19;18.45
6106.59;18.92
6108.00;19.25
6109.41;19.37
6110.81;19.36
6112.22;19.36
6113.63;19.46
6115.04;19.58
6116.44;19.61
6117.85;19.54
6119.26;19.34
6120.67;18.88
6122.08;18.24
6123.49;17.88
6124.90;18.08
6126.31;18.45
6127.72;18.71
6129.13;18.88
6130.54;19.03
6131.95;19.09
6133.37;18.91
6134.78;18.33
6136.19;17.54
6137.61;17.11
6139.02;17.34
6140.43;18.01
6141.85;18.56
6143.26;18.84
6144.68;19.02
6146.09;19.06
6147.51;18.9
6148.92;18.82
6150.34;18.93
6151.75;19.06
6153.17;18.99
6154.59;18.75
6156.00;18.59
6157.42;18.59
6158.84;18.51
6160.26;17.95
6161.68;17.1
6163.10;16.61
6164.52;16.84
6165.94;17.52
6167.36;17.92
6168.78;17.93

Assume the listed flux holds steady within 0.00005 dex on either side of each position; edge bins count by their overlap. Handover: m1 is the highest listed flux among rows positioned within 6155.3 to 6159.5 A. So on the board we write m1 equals 18.59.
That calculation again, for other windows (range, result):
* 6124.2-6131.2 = 19.03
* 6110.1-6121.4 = 19.61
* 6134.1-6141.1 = 18.33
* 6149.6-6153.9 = 19.06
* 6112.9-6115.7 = 19.58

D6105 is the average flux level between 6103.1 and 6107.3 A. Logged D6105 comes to 18.5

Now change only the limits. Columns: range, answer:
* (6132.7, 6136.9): 18.3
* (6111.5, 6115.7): 19.4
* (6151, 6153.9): 19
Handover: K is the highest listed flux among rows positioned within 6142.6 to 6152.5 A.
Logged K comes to 19.06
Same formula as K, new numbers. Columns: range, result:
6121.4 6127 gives 18.45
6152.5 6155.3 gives 18.99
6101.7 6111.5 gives 19.37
